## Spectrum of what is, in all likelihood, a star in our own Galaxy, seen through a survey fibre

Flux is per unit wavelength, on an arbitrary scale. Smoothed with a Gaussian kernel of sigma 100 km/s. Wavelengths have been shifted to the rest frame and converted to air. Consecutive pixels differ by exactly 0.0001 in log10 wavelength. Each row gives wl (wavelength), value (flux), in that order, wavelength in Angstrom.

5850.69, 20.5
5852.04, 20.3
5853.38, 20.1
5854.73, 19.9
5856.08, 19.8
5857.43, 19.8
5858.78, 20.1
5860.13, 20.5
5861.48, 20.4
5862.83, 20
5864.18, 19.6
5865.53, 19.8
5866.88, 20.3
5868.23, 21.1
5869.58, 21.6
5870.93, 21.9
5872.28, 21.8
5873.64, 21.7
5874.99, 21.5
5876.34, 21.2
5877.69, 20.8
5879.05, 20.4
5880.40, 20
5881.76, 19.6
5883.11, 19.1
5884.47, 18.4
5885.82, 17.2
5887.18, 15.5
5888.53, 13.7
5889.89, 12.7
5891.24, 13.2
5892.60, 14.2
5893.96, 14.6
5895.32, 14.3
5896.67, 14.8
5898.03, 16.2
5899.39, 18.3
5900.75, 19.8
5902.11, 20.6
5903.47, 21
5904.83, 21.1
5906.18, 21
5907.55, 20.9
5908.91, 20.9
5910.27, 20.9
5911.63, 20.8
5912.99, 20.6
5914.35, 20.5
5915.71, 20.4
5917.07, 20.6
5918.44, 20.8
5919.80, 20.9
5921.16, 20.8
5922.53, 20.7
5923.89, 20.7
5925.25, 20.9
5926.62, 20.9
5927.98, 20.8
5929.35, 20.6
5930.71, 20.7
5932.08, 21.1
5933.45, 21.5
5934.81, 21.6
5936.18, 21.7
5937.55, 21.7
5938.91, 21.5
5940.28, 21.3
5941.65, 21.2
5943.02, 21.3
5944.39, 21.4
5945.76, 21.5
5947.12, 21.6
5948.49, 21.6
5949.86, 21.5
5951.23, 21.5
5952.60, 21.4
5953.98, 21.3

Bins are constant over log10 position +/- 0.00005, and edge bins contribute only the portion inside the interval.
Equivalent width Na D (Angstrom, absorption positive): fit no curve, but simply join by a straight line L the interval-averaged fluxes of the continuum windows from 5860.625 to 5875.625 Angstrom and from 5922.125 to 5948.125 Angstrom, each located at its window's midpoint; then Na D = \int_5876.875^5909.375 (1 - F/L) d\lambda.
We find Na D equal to 4.9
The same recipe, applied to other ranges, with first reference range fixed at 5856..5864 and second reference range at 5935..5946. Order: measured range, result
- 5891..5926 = 2.7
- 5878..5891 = 2.0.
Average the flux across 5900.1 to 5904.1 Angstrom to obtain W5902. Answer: 20.5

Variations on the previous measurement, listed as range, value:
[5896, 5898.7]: 15.5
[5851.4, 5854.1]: 20.2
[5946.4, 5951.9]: 21.6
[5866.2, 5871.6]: 21.2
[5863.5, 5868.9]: 20.2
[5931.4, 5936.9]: 21.5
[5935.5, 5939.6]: 21.6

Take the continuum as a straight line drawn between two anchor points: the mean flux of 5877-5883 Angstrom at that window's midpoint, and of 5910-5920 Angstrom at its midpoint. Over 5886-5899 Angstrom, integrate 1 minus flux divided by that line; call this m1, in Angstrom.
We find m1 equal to 3.7 Angstrom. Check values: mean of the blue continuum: 20.1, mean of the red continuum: 20.7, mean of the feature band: 14.6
